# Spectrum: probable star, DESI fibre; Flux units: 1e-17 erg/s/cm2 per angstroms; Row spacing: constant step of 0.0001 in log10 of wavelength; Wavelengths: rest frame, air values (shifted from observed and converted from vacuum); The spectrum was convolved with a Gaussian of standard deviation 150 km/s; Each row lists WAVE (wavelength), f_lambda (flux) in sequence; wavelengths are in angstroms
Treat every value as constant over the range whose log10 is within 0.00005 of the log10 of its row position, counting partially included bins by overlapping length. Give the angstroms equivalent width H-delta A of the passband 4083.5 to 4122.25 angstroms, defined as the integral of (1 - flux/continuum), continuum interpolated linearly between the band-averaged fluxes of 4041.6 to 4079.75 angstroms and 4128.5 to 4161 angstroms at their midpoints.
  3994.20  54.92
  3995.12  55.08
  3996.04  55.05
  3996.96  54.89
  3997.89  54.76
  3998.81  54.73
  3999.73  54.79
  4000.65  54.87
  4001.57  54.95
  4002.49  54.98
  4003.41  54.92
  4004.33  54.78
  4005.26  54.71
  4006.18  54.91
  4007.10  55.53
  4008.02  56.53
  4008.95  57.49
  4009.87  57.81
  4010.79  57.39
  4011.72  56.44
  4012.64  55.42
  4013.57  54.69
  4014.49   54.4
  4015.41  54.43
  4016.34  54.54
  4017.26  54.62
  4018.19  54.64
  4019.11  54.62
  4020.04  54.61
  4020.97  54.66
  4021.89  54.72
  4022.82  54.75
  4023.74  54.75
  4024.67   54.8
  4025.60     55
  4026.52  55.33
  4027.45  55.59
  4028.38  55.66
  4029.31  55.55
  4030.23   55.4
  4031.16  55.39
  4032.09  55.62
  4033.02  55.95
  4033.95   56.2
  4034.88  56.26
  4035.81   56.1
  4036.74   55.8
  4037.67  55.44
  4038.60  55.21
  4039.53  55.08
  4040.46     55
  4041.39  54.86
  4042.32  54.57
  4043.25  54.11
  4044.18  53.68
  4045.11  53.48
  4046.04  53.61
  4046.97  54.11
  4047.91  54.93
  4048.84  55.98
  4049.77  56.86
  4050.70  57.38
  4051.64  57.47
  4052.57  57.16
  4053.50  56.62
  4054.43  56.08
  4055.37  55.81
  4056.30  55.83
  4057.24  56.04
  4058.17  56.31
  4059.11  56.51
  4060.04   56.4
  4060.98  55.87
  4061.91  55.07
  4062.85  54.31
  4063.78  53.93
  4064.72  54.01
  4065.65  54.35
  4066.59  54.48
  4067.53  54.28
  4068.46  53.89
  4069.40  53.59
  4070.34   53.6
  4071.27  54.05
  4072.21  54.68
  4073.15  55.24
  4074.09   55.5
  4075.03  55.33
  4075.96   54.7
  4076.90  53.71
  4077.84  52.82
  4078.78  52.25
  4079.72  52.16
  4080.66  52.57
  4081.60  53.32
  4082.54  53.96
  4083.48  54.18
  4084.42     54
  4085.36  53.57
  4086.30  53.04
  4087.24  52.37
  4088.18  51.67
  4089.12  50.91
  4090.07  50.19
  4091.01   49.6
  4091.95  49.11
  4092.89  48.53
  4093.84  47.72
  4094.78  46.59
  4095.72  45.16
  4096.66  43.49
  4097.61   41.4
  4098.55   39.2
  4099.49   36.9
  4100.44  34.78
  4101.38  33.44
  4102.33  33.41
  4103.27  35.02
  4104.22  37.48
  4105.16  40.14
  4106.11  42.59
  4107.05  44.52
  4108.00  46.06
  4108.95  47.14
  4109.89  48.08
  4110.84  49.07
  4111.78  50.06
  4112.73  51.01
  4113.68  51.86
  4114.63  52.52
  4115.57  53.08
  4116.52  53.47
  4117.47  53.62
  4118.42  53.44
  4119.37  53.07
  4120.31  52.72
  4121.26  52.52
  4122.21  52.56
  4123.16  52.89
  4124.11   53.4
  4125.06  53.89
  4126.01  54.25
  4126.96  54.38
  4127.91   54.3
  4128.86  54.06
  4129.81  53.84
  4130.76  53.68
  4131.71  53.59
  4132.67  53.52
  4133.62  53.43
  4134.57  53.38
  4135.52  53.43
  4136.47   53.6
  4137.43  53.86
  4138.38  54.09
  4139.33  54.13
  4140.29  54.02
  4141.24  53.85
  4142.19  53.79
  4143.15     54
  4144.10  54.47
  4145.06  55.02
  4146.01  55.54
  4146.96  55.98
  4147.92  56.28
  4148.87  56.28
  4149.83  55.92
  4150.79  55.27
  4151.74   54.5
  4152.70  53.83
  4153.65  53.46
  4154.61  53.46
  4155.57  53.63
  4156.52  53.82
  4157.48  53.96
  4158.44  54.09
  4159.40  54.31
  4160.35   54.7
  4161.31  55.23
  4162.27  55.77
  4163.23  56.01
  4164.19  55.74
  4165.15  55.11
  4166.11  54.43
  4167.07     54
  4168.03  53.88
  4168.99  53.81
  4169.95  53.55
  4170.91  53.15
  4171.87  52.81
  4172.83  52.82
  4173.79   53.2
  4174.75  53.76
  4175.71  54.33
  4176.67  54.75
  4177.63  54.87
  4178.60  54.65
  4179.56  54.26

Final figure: 5.2 angstroms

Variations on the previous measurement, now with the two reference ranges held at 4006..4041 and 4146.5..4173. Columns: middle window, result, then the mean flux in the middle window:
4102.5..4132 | 2.53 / 50.1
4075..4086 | 0.31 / 53.5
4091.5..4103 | 2.81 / 41.5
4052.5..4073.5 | 0.02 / 55.1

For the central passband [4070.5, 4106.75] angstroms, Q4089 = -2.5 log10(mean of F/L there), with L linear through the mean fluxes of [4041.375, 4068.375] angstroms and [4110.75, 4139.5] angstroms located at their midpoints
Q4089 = 0.13 mag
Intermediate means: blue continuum 55.3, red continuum 53.2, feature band 48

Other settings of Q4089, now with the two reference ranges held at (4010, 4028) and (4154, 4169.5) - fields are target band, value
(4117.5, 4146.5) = 0.02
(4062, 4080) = 0.02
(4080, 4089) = 0.03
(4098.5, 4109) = 0.37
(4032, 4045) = 0.00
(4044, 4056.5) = -0.02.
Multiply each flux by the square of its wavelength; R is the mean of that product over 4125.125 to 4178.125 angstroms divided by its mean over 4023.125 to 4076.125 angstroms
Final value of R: 1.03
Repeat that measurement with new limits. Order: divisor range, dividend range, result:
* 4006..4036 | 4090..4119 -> 0.85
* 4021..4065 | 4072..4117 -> 0.89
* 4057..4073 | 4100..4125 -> 0.89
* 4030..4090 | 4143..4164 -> 1.05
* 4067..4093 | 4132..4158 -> 1.06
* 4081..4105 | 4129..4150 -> 1.21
